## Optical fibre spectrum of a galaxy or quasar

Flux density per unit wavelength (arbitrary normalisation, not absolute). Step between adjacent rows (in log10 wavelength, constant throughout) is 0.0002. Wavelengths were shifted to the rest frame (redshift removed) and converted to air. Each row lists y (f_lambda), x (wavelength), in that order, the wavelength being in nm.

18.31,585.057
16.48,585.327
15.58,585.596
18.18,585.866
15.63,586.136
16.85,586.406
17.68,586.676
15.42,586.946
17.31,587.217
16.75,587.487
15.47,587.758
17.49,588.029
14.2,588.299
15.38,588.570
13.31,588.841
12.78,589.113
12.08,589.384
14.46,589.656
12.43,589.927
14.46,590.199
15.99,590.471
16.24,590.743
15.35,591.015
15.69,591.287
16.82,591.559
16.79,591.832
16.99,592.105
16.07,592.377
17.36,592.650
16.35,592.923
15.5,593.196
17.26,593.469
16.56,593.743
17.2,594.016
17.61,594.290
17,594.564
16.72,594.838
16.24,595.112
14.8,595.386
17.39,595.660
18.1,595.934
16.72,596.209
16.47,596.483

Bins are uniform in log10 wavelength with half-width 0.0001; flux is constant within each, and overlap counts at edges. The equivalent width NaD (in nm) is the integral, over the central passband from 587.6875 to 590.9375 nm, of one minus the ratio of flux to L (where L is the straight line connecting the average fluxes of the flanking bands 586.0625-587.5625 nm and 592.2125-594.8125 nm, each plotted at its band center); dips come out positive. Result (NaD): 0.42 nm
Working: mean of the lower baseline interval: 16.6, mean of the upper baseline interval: 16.8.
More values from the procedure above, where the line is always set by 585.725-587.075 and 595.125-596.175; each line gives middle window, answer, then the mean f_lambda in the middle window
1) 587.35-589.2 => 0.18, 15.1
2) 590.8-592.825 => 0.04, 16.4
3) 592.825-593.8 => 0.02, 16.4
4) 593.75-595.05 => -0.02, 17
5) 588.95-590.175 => 0.27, 13.1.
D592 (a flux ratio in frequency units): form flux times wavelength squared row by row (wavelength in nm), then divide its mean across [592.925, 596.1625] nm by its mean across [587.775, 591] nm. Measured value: 1.2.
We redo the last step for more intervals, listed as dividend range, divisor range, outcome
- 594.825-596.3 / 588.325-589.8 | 1.25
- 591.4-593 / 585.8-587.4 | 1.02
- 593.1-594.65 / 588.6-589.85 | 1.29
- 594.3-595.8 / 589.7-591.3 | 1.12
